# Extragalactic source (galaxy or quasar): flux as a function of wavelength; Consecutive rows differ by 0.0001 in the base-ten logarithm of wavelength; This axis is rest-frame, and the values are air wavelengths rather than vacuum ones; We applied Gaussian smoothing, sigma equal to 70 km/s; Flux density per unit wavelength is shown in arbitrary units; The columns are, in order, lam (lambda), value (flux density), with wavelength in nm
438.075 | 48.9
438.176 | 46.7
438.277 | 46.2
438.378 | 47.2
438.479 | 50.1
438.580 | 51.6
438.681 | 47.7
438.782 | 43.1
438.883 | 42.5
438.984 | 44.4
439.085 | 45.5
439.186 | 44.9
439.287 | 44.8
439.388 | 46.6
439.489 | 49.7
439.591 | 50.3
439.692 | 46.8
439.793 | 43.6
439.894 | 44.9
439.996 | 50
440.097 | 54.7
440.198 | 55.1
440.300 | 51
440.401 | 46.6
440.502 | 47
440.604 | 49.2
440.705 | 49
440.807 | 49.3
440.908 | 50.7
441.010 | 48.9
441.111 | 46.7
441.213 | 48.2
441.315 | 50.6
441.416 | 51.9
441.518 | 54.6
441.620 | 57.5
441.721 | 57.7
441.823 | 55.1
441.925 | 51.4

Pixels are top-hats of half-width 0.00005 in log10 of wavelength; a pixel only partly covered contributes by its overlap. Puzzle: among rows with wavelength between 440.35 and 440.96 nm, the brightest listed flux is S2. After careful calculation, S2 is 50.7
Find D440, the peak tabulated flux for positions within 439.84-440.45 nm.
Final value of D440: 55.1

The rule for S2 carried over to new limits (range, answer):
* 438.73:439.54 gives 49.7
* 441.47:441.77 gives 57.7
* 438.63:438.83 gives 47.7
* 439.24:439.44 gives 46.6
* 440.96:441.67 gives 57.5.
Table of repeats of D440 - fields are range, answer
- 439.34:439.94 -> 50.3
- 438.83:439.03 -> 44.4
